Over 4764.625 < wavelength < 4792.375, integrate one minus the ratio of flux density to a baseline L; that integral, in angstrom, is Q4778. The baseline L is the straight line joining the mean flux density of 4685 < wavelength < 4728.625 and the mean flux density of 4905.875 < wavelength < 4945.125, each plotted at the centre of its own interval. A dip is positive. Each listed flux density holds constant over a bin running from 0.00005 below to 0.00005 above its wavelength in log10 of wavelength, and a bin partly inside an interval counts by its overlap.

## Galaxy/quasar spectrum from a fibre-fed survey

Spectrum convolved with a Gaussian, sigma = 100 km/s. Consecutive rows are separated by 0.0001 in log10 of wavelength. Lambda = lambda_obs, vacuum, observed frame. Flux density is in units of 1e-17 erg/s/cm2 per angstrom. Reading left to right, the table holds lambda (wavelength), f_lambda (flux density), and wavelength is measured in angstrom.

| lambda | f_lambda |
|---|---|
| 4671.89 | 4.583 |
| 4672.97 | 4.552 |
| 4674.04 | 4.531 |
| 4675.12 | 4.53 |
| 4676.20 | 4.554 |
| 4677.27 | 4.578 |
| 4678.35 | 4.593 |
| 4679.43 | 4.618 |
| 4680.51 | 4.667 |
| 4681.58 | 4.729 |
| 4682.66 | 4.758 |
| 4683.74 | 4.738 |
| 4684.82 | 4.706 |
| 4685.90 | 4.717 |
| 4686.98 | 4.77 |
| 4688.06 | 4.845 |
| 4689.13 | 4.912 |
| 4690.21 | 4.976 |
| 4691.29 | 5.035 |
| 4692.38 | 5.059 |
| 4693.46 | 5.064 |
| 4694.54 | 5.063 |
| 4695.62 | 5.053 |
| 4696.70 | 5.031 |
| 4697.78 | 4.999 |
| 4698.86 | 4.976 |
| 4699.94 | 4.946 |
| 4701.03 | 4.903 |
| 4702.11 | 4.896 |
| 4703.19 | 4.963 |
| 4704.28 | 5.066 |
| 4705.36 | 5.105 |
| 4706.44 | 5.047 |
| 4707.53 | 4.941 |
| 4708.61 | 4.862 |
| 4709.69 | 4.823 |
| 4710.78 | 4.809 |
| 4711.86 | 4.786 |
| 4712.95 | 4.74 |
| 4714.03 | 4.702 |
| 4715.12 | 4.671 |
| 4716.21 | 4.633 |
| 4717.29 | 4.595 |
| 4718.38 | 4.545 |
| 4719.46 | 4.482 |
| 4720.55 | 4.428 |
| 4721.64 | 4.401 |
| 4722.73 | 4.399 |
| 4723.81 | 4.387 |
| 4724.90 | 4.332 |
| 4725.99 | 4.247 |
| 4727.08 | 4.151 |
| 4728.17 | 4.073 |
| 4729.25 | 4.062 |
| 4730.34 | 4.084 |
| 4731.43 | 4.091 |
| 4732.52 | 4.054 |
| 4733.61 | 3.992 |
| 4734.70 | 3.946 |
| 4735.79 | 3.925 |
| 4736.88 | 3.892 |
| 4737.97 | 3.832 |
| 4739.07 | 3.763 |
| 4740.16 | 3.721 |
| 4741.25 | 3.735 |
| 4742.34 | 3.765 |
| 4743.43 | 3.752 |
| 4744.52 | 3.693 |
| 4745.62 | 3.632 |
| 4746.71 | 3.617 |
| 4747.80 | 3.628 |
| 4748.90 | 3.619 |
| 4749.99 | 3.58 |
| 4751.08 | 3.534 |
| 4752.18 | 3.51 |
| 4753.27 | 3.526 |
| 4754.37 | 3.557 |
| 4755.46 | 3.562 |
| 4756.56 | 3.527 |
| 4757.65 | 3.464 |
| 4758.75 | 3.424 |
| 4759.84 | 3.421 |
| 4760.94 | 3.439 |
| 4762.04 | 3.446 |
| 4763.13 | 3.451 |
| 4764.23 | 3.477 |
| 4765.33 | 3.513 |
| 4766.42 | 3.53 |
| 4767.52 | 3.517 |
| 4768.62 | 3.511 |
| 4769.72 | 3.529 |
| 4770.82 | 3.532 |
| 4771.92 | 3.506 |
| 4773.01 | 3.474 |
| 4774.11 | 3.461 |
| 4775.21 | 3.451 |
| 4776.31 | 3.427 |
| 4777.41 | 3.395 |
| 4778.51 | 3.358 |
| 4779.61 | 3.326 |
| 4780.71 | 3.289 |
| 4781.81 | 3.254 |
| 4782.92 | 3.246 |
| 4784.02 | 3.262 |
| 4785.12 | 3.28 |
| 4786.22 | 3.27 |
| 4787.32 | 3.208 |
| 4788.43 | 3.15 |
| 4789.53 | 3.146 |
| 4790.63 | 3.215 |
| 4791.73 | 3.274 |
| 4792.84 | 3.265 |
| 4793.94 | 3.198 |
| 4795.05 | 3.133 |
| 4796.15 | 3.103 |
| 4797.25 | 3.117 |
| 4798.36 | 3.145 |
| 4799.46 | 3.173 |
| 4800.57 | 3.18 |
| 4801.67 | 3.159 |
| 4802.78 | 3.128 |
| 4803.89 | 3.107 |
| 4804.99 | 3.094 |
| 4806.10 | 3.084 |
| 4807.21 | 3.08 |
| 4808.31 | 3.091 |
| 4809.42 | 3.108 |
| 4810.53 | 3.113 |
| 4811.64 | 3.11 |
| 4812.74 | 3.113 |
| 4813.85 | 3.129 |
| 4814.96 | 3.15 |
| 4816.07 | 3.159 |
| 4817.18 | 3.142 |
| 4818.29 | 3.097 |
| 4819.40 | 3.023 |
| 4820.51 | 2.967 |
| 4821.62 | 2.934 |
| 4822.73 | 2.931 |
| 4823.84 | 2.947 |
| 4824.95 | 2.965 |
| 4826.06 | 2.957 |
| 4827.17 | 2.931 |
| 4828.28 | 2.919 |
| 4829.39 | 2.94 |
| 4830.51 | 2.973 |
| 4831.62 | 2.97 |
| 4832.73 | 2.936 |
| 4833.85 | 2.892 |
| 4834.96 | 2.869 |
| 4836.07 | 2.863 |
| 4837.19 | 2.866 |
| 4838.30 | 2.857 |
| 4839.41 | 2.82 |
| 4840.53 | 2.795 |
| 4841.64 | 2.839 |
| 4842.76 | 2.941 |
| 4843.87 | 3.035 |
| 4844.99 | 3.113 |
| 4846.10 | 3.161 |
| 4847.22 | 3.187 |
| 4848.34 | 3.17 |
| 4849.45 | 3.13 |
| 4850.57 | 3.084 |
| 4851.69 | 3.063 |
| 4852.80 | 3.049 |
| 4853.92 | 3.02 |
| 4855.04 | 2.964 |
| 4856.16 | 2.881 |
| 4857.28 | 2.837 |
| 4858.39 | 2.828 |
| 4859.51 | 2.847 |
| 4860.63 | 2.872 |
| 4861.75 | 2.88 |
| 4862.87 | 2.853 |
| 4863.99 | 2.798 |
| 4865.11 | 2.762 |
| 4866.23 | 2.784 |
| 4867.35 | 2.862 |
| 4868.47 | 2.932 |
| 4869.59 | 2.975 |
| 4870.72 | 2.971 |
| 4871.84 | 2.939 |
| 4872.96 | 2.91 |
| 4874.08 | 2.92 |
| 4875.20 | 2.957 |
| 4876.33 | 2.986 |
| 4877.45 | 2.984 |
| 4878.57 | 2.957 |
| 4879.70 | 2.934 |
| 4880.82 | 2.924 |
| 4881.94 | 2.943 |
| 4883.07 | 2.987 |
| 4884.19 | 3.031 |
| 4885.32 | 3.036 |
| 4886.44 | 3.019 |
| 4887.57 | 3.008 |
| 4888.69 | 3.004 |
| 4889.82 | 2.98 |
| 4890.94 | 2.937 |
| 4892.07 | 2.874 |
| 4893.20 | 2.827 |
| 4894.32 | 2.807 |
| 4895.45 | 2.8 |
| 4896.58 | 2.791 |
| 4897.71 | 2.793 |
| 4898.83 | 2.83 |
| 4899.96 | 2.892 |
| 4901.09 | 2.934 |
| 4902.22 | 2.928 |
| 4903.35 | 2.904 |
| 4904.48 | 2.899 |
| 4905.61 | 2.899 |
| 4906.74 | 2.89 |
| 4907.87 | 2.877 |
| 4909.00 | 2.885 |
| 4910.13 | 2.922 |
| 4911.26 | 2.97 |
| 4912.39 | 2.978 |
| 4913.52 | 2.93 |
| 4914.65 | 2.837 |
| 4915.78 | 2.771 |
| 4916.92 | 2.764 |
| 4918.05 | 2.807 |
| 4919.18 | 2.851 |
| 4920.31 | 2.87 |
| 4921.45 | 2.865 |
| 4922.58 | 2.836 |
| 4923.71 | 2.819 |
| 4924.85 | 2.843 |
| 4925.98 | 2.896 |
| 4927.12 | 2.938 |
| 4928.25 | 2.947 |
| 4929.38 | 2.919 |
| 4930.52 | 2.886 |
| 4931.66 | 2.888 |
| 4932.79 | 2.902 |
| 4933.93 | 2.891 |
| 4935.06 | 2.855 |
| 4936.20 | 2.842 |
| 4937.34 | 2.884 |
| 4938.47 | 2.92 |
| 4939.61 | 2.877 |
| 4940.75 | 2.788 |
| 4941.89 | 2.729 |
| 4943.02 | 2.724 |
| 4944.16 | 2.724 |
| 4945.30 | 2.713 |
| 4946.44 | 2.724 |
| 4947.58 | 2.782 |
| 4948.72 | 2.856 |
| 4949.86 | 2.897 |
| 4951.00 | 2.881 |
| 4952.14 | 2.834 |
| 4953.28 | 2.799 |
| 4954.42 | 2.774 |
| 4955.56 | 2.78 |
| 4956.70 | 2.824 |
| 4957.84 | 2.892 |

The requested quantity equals 5.2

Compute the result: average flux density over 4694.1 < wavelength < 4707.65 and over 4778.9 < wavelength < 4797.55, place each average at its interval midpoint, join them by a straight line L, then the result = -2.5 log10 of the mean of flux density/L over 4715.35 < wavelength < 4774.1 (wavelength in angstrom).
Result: 0.08 mag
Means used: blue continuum 5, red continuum 3.22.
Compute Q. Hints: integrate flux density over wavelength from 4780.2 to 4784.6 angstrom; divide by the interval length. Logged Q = 3.26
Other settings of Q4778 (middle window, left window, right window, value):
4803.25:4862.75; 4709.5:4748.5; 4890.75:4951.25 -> 7.9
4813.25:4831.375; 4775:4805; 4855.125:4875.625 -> 0.4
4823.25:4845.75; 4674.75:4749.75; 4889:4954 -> 3.9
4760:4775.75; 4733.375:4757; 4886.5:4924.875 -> 0.4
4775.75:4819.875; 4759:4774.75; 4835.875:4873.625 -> 1.5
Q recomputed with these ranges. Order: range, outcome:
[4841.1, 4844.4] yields 2.94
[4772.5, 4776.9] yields 3.45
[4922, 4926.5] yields 2.85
